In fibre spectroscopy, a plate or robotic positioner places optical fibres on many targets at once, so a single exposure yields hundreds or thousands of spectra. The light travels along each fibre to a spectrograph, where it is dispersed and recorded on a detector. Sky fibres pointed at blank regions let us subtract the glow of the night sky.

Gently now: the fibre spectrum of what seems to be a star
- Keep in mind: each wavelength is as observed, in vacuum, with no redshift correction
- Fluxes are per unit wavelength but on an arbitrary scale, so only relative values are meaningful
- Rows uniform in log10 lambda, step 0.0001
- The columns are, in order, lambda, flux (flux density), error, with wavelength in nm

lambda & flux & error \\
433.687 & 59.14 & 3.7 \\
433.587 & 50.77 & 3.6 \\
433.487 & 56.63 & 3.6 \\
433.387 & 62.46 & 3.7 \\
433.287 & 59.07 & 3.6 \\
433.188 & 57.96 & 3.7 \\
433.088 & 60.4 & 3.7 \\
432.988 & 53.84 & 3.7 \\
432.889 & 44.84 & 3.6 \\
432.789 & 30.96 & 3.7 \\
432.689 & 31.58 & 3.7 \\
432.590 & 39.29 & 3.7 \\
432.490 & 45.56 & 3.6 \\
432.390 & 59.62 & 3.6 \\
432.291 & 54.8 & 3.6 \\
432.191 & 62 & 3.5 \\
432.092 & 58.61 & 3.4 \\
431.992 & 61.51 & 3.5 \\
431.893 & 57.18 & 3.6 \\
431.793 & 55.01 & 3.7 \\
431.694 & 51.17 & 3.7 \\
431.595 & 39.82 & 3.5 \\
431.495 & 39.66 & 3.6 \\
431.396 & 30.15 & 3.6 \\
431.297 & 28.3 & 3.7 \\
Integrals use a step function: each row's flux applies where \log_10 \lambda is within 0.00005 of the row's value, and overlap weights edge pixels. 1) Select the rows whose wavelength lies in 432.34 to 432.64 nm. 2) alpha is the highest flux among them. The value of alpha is 59.62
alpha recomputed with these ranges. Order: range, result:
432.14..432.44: 62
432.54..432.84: 39.29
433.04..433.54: 62.46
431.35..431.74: 51.17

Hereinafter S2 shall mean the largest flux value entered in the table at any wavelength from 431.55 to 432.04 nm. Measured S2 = 61.51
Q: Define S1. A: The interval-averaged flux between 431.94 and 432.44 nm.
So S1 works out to 59.3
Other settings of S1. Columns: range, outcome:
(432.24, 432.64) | 49.8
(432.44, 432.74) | 38.7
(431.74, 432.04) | 57.9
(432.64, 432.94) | 35.9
